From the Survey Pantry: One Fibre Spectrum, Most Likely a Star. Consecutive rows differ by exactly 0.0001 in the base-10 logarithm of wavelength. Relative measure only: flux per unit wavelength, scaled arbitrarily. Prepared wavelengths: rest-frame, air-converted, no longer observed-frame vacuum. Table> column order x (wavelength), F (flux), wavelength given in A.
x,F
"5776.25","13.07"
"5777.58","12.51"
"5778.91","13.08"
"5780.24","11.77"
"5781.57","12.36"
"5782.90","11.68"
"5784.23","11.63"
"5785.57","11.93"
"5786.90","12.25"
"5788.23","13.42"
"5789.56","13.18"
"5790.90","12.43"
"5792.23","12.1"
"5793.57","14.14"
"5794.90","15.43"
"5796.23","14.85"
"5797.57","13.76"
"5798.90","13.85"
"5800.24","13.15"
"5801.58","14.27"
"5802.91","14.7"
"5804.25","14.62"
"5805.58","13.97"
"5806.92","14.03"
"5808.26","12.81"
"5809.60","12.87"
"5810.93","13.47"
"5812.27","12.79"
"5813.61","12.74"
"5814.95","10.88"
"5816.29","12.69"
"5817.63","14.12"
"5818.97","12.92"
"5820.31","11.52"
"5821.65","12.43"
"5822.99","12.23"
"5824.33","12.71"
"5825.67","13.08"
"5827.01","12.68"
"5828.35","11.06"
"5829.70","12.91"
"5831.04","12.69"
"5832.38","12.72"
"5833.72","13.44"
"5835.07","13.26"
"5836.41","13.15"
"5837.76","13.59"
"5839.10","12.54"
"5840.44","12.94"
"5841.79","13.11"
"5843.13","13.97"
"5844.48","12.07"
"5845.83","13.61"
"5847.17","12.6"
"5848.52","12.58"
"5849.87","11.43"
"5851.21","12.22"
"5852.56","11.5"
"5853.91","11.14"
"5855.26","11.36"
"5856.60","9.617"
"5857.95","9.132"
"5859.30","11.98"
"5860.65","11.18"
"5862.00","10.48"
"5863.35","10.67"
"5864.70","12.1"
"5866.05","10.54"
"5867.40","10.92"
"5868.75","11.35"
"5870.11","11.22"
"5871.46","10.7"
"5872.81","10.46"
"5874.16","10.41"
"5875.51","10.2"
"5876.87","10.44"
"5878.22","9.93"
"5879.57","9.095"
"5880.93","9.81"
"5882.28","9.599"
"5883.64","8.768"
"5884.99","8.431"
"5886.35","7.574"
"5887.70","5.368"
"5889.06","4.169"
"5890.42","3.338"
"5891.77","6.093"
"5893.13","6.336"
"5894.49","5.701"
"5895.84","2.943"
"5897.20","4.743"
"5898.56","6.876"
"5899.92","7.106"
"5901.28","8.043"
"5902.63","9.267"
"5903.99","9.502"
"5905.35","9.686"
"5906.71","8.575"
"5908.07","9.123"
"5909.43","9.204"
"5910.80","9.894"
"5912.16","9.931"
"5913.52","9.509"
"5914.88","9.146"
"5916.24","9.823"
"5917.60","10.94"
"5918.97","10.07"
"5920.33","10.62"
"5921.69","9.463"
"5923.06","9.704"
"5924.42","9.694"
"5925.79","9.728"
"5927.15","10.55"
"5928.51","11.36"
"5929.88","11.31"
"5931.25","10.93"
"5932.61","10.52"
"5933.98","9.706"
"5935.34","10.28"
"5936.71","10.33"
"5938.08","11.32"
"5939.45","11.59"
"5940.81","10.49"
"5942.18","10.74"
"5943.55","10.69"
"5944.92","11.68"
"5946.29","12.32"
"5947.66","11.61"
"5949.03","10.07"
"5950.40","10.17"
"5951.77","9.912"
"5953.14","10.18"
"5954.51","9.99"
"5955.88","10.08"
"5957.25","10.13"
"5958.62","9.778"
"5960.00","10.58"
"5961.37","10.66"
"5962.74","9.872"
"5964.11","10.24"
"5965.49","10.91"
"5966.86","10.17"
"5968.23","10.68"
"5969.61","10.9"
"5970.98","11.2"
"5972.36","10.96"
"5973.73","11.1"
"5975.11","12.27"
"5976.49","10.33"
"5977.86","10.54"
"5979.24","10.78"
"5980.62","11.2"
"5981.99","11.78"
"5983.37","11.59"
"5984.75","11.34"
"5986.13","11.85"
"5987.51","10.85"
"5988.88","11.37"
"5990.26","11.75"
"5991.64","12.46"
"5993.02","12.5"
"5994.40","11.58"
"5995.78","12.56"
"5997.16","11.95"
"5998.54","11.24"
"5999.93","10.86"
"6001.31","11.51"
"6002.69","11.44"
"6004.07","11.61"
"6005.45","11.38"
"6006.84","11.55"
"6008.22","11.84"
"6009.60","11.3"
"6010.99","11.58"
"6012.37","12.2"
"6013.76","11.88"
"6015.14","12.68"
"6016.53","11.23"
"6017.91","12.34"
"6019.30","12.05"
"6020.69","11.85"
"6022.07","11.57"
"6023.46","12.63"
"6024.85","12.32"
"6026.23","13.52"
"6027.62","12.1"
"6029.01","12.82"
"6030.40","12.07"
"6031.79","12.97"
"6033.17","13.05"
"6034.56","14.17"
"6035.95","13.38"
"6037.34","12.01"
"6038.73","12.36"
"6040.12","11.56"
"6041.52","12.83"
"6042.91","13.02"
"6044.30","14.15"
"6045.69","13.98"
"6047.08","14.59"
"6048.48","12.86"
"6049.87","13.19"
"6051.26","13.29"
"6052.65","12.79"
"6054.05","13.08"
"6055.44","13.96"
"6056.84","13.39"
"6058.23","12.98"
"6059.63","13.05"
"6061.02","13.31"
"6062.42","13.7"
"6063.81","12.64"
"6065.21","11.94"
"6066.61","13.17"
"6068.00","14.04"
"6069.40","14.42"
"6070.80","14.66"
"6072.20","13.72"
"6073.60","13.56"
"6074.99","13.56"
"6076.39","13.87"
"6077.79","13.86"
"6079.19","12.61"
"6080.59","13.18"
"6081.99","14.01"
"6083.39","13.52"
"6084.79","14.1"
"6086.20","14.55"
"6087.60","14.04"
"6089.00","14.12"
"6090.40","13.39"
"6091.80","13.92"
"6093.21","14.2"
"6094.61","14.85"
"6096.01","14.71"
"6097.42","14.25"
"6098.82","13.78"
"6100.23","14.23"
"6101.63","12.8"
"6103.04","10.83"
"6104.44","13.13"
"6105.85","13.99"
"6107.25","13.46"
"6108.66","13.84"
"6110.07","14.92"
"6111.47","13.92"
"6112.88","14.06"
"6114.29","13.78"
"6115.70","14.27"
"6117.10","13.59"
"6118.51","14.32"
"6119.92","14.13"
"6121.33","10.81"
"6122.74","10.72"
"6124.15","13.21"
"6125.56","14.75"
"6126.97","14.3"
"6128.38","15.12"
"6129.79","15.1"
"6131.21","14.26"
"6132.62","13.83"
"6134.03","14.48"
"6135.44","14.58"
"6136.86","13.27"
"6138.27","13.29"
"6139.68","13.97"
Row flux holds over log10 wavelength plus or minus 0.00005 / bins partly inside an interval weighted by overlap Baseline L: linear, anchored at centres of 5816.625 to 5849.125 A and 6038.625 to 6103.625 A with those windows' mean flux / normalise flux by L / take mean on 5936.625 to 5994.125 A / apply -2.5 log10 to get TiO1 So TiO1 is 0.20 mag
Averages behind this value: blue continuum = 12.8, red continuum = 13.5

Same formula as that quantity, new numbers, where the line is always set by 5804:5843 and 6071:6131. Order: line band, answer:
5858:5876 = 0.195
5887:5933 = 0.476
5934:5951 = 0.213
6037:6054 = 0.041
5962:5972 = 0.251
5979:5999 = 0.149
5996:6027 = 0.139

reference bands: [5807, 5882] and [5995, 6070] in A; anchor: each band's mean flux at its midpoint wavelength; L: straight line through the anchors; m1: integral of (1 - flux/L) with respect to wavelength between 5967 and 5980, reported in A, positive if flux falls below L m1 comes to 1.5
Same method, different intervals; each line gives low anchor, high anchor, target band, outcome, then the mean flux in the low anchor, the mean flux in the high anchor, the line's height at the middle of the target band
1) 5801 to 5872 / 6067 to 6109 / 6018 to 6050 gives 1.6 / 12.4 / 13.8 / 13.5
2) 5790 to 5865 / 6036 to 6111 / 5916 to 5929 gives 2.8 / 12.7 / 13.5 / 13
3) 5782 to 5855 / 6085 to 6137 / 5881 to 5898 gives 8.9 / 12.9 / 13.8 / 13.1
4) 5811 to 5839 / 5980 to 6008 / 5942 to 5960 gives 2.0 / 12.7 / 11.6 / 11.9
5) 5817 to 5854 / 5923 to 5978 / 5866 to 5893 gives 7.0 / 12.7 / 10.6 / 11.9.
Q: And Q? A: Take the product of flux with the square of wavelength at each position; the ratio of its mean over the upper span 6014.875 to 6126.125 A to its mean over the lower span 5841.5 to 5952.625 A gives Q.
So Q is 1.43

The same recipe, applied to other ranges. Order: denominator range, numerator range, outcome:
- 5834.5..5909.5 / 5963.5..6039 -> 1.25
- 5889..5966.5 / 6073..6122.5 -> 1.53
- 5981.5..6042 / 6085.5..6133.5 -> 1.18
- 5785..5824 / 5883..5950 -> 0.72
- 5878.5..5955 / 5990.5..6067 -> 1.41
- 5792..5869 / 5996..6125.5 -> 1.12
